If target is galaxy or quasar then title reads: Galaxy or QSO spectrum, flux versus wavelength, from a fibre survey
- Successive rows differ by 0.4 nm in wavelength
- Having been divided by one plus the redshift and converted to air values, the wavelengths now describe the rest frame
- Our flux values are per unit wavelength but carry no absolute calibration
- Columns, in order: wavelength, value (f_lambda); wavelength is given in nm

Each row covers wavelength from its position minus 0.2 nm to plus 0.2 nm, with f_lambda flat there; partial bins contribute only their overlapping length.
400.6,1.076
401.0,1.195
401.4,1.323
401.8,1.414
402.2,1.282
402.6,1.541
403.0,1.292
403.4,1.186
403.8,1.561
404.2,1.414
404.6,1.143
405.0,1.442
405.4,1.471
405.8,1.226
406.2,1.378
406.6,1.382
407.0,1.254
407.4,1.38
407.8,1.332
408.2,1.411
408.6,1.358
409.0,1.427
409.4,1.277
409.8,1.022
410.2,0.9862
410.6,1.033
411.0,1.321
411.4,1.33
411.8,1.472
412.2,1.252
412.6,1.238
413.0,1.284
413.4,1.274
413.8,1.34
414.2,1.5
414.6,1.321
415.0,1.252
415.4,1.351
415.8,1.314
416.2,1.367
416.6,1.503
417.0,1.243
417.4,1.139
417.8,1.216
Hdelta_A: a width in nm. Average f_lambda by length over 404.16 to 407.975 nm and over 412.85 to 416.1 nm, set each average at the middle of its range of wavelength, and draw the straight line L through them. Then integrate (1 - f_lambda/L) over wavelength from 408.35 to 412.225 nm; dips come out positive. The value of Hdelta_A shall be 0.25 nm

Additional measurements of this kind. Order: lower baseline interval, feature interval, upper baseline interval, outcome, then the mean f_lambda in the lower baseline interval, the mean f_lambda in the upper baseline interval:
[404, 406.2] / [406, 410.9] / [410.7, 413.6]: 0.19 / 1.34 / 1.3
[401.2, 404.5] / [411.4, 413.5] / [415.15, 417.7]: 0.04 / 1.37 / 1.31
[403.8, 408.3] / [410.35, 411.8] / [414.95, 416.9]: 0.11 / 1.36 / 1.36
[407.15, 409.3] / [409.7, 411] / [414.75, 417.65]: 0.28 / 1.37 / 1.31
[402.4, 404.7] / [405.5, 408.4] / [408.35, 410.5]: -0.15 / 1.37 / 1.21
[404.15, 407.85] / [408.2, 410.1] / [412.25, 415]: 0.09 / 1.34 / 1.32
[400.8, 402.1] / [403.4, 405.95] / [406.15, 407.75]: -0.07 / 1.31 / 1.34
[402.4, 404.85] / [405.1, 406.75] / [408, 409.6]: -0.01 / 1.36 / 1.37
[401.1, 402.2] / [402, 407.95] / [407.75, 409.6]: -0.01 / 1.34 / 1.36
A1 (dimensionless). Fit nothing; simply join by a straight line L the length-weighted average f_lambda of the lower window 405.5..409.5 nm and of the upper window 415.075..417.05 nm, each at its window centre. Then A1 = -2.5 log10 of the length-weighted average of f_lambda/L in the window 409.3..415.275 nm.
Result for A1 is 0.077 mag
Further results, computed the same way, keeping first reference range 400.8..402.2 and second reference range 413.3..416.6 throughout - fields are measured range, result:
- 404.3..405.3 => -0.004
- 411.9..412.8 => 0.060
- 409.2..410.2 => 0.193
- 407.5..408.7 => -0.032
